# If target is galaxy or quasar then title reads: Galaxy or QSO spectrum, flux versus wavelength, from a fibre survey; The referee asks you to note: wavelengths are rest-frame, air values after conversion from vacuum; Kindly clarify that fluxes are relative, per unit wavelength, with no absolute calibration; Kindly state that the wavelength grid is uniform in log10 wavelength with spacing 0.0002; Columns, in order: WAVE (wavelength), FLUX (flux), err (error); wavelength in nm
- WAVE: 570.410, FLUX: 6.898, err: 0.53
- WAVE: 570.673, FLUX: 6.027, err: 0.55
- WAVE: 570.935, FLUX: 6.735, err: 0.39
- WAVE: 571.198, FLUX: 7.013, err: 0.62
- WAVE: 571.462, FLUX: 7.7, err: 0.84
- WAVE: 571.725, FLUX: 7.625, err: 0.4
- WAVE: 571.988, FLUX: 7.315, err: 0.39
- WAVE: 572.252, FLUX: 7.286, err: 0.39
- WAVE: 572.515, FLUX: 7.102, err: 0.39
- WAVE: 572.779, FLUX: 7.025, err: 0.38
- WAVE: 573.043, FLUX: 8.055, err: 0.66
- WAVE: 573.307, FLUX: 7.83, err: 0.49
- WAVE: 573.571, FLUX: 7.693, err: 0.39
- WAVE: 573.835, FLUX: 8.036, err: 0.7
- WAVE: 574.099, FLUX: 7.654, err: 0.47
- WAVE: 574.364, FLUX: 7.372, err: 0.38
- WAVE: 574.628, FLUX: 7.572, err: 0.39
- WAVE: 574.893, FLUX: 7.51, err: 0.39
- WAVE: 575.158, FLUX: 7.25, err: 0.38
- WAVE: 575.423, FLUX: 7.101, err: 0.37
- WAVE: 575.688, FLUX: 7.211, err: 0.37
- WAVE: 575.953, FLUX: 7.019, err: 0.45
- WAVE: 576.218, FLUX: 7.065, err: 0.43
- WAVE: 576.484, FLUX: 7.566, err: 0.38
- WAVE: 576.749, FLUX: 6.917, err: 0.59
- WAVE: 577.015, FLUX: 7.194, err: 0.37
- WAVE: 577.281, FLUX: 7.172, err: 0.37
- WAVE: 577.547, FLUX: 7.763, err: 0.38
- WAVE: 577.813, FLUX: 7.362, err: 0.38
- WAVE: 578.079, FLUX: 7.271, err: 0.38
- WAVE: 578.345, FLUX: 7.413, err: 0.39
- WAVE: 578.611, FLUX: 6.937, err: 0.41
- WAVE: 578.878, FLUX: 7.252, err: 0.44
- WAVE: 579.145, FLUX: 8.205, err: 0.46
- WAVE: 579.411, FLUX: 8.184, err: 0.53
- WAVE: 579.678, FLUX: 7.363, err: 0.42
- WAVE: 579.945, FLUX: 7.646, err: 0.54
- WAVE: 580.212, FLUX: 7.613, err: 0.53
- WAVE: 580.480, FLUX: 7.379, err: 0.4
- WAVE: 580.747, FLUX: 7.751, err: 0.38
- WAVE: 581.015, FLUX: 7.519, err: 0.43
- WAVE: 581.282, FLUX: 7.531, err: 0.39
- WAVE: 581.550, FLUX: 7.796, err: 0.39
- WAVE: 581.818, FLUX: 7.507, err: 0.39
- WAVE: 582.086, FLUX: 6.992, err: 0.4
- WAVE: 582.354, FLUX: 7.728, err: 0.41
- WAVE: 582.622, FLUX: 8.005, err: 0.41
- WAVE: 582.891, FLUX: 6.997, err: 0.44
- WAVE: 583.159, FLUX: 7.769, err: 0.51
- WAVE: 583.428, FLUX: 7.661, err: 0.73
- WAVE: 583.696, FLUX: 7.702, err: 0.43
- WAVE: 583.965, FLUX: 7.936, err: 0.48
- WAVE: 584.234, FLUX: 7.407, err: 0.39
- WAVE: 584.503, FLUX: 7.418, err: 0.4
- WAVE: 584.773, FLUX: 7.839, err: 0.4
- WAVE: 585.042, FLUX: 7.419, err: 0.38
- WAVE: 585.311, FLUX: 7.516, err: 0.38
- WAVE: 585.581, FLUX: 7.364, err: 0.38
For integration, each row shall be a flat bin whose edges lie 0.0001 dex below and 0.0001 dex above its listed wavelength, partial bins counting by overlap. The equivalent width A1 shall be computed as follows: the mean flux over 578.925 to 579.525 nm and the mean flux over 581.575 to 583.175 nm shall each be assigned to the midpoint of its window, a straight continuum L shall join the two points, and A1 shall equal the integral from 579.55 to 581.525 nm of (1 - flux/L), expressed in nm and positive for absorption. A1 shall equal 0.07 nm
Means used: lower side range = 8.06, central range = 7.56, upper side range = 7.5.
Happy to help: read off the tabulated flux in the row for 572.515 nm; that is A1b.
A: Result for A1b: 7.102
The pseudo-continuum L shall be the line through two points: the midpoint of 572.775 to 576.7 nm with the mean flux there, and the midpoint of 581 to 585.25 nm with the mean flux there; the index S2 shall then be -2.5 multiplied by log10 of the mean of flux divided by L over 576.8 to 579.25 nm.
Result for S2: 0.02 mag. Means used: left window 7.47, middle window 7.37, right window 7.58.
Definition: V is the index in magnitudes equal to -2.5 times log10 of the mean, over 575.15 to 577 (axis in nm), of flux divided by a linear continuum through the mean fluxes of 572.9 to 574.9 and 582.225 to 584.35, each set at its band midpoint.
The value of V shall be 0.08 mag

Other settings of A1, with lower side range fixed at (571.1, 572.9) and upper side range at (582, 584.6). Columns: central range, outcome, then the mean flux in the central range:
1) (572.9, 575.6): -0.090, 7.6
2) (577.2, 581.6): -0.034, 7.54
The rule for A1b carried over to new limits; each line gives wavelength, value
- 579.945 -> 7.646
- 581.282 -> 7.531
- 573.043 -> 8.055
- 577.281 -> 7.172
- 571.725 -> 7.625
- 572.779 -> 7.025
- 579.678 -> 7.363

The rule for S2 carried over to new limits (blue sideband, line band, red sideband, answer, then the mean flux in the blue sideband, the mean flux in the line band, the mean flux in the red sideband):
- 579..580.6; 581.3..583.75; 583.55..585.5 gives 0.012 mag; 7.73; 7.57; 7.6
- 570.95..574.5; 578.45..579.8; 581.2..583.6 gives -0.008 mag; 7.49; 7.59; 7.56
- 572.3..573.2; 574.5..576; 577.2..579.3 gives 0.019 mag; 7.4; 7.29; 7.44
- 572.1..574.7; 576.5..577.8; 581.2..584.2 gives 0.041 mag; 7.56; 7.3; 7.6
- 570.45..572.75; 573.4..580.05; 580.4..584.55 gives -0.017 mag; 7.09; 7.43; 7.58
